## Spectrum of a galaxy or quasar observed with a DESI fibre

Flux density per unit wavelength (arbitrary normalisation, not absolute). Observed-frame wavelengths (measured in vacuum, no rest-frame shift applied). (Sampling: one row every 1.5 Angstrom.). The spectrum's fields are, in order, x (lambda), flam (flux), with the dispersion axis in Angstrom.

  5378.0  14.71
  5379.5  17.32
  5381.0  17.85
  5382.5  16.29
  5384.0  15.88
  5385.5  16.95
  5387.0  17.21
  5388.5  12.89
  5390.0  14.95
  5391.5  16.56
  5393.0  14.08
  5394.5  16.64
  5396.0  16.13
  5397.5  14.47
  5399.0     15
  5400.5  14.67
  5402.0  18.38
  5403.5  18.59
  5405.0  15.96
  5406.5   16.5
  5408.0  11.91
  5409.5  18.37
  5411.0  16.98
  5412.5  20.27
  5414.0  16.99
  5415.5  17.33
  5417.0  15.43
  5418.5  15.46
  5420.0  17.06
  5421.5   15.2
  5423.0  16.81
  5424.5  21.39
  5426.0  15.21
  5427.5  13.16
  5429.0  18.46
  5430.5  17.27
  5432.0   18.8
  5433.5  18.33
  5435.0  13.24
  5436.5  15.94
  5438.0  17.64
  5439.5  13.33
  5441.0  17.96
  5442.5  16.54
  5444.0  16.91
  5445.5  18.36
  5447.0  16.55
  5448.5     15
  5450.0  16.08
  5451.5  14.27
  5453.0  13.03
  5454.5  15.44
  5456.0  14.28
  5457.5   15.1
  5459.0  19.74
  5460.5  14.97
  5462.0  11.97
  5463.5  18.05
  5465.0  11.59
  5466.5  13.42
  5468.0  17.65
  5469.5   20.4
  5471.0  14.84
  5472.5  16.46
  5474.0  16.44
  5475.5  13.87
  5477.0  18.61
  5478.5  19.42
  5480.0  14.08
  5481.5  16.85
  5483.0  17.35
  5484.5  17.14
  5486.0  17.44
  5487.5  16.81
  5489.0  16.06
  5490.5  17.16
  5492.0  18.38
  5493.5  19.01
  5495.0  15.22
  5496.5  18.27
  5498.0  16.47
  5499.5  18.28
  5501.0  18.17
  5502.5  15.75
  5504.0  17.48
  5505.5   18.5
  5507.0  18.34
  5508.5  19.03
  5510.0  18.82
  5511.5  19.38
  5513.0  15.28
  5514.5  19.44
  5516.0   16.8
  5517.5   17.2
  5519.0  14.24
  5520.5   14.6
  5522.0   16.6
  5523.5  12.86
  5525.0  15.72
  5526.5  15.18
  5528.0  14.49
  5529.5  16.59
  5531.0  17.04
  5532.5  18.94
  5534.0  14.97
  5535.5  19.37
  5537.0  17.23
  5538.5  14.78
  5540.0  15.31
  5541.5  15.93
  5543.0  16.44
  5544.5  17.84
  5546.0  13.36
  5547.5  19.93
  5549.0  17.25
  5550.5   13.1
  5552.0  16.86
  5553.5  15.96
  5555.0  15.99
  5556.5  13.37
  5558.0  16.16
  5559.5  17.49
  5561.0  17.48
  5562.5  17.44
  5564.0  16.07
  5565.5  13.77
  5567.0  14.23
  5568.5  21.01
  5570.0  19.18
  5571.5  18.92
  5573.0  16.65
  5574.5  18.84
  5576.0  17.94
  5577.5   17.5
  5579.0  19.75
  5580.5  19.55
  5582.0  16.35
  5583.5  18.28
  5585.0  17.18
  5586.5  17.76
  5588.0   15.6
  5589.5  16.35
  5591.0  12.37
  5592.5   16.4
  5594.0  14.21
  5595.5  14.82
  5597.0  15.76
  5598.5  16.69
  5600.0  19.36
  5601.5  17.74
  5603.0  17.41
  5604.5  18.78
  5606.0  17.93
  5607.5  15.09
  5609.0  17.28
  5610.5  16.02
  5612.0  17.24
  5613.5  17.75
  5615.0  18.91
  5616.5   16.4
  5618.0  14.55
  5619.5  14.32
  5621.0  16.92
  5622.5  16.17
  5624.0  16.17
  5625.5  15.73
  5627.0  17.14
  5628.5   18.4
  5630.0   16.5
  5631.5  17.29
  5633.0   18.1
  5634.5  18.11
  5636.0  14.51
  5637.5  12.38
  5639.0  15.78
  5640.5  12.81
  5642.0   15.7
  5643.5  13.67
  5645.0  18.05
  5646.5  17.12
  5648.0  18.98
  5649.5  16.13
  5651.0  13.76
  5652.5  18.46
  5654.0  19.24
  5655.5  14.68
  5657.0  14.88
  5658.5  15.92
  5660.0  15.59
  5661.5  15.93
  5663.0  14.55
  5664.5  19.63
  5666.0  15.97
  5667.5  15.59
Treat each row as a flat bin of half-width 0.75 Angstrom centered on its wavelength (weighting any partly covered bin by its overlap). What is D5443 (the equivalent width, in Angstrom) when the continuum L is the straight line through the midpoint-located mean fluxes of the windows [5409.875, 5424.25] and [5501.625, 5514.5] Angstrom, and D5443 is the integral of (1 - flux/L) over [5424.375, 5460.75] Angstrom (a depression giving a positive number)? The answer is 2.3 Angstrom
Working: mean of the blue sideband 17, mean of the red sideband 17.9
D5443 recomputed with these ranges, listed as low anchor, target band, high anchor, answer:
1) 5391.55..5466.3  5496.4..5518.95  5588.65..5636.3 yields -1.9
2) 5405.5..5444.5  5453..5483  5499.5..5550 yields 1.4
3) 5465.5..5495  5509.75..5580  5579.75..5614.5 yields 0.6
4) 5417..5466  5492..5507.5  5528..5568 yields -1.4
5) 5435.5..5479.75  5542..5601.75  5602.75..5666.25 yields -1.9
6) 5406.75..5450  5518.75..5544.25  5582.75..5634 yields 1.0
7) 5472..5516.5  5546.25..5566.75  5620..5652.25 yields 0.9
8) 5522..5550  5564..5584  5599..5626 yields -1.4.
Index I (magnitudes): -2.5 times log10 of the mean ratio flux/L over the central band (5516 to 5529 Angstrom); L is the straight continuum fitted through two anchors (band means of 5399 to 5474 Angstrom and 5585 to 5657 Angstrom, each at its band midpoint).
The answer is 0.07 mag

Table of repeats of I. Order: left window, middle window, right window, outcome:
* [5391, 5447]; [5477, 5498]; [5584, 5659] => -0.047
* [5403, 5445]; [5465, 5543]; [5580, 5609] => -0.005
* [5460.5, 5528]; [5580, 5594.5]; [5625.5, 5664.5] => -0.001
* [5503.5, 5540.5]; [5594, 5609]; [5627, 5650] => -0.034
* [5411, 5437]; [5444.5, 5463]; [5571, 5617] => 0.097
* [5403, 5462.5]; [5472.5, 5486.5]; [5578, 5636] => -0.021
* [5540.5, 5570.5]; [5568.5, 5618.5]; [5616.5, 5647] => -0.064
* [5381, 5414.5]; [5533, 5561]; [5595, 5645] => 0.008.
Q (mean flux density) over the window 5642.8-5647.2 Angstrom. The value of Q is 16.3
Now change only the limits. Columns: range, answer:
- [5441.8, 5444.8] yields 16.8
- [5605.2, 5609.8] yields 16.8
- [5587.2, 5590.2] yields 16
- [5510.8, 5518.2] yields 17.6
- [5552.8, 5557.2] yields 15.1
